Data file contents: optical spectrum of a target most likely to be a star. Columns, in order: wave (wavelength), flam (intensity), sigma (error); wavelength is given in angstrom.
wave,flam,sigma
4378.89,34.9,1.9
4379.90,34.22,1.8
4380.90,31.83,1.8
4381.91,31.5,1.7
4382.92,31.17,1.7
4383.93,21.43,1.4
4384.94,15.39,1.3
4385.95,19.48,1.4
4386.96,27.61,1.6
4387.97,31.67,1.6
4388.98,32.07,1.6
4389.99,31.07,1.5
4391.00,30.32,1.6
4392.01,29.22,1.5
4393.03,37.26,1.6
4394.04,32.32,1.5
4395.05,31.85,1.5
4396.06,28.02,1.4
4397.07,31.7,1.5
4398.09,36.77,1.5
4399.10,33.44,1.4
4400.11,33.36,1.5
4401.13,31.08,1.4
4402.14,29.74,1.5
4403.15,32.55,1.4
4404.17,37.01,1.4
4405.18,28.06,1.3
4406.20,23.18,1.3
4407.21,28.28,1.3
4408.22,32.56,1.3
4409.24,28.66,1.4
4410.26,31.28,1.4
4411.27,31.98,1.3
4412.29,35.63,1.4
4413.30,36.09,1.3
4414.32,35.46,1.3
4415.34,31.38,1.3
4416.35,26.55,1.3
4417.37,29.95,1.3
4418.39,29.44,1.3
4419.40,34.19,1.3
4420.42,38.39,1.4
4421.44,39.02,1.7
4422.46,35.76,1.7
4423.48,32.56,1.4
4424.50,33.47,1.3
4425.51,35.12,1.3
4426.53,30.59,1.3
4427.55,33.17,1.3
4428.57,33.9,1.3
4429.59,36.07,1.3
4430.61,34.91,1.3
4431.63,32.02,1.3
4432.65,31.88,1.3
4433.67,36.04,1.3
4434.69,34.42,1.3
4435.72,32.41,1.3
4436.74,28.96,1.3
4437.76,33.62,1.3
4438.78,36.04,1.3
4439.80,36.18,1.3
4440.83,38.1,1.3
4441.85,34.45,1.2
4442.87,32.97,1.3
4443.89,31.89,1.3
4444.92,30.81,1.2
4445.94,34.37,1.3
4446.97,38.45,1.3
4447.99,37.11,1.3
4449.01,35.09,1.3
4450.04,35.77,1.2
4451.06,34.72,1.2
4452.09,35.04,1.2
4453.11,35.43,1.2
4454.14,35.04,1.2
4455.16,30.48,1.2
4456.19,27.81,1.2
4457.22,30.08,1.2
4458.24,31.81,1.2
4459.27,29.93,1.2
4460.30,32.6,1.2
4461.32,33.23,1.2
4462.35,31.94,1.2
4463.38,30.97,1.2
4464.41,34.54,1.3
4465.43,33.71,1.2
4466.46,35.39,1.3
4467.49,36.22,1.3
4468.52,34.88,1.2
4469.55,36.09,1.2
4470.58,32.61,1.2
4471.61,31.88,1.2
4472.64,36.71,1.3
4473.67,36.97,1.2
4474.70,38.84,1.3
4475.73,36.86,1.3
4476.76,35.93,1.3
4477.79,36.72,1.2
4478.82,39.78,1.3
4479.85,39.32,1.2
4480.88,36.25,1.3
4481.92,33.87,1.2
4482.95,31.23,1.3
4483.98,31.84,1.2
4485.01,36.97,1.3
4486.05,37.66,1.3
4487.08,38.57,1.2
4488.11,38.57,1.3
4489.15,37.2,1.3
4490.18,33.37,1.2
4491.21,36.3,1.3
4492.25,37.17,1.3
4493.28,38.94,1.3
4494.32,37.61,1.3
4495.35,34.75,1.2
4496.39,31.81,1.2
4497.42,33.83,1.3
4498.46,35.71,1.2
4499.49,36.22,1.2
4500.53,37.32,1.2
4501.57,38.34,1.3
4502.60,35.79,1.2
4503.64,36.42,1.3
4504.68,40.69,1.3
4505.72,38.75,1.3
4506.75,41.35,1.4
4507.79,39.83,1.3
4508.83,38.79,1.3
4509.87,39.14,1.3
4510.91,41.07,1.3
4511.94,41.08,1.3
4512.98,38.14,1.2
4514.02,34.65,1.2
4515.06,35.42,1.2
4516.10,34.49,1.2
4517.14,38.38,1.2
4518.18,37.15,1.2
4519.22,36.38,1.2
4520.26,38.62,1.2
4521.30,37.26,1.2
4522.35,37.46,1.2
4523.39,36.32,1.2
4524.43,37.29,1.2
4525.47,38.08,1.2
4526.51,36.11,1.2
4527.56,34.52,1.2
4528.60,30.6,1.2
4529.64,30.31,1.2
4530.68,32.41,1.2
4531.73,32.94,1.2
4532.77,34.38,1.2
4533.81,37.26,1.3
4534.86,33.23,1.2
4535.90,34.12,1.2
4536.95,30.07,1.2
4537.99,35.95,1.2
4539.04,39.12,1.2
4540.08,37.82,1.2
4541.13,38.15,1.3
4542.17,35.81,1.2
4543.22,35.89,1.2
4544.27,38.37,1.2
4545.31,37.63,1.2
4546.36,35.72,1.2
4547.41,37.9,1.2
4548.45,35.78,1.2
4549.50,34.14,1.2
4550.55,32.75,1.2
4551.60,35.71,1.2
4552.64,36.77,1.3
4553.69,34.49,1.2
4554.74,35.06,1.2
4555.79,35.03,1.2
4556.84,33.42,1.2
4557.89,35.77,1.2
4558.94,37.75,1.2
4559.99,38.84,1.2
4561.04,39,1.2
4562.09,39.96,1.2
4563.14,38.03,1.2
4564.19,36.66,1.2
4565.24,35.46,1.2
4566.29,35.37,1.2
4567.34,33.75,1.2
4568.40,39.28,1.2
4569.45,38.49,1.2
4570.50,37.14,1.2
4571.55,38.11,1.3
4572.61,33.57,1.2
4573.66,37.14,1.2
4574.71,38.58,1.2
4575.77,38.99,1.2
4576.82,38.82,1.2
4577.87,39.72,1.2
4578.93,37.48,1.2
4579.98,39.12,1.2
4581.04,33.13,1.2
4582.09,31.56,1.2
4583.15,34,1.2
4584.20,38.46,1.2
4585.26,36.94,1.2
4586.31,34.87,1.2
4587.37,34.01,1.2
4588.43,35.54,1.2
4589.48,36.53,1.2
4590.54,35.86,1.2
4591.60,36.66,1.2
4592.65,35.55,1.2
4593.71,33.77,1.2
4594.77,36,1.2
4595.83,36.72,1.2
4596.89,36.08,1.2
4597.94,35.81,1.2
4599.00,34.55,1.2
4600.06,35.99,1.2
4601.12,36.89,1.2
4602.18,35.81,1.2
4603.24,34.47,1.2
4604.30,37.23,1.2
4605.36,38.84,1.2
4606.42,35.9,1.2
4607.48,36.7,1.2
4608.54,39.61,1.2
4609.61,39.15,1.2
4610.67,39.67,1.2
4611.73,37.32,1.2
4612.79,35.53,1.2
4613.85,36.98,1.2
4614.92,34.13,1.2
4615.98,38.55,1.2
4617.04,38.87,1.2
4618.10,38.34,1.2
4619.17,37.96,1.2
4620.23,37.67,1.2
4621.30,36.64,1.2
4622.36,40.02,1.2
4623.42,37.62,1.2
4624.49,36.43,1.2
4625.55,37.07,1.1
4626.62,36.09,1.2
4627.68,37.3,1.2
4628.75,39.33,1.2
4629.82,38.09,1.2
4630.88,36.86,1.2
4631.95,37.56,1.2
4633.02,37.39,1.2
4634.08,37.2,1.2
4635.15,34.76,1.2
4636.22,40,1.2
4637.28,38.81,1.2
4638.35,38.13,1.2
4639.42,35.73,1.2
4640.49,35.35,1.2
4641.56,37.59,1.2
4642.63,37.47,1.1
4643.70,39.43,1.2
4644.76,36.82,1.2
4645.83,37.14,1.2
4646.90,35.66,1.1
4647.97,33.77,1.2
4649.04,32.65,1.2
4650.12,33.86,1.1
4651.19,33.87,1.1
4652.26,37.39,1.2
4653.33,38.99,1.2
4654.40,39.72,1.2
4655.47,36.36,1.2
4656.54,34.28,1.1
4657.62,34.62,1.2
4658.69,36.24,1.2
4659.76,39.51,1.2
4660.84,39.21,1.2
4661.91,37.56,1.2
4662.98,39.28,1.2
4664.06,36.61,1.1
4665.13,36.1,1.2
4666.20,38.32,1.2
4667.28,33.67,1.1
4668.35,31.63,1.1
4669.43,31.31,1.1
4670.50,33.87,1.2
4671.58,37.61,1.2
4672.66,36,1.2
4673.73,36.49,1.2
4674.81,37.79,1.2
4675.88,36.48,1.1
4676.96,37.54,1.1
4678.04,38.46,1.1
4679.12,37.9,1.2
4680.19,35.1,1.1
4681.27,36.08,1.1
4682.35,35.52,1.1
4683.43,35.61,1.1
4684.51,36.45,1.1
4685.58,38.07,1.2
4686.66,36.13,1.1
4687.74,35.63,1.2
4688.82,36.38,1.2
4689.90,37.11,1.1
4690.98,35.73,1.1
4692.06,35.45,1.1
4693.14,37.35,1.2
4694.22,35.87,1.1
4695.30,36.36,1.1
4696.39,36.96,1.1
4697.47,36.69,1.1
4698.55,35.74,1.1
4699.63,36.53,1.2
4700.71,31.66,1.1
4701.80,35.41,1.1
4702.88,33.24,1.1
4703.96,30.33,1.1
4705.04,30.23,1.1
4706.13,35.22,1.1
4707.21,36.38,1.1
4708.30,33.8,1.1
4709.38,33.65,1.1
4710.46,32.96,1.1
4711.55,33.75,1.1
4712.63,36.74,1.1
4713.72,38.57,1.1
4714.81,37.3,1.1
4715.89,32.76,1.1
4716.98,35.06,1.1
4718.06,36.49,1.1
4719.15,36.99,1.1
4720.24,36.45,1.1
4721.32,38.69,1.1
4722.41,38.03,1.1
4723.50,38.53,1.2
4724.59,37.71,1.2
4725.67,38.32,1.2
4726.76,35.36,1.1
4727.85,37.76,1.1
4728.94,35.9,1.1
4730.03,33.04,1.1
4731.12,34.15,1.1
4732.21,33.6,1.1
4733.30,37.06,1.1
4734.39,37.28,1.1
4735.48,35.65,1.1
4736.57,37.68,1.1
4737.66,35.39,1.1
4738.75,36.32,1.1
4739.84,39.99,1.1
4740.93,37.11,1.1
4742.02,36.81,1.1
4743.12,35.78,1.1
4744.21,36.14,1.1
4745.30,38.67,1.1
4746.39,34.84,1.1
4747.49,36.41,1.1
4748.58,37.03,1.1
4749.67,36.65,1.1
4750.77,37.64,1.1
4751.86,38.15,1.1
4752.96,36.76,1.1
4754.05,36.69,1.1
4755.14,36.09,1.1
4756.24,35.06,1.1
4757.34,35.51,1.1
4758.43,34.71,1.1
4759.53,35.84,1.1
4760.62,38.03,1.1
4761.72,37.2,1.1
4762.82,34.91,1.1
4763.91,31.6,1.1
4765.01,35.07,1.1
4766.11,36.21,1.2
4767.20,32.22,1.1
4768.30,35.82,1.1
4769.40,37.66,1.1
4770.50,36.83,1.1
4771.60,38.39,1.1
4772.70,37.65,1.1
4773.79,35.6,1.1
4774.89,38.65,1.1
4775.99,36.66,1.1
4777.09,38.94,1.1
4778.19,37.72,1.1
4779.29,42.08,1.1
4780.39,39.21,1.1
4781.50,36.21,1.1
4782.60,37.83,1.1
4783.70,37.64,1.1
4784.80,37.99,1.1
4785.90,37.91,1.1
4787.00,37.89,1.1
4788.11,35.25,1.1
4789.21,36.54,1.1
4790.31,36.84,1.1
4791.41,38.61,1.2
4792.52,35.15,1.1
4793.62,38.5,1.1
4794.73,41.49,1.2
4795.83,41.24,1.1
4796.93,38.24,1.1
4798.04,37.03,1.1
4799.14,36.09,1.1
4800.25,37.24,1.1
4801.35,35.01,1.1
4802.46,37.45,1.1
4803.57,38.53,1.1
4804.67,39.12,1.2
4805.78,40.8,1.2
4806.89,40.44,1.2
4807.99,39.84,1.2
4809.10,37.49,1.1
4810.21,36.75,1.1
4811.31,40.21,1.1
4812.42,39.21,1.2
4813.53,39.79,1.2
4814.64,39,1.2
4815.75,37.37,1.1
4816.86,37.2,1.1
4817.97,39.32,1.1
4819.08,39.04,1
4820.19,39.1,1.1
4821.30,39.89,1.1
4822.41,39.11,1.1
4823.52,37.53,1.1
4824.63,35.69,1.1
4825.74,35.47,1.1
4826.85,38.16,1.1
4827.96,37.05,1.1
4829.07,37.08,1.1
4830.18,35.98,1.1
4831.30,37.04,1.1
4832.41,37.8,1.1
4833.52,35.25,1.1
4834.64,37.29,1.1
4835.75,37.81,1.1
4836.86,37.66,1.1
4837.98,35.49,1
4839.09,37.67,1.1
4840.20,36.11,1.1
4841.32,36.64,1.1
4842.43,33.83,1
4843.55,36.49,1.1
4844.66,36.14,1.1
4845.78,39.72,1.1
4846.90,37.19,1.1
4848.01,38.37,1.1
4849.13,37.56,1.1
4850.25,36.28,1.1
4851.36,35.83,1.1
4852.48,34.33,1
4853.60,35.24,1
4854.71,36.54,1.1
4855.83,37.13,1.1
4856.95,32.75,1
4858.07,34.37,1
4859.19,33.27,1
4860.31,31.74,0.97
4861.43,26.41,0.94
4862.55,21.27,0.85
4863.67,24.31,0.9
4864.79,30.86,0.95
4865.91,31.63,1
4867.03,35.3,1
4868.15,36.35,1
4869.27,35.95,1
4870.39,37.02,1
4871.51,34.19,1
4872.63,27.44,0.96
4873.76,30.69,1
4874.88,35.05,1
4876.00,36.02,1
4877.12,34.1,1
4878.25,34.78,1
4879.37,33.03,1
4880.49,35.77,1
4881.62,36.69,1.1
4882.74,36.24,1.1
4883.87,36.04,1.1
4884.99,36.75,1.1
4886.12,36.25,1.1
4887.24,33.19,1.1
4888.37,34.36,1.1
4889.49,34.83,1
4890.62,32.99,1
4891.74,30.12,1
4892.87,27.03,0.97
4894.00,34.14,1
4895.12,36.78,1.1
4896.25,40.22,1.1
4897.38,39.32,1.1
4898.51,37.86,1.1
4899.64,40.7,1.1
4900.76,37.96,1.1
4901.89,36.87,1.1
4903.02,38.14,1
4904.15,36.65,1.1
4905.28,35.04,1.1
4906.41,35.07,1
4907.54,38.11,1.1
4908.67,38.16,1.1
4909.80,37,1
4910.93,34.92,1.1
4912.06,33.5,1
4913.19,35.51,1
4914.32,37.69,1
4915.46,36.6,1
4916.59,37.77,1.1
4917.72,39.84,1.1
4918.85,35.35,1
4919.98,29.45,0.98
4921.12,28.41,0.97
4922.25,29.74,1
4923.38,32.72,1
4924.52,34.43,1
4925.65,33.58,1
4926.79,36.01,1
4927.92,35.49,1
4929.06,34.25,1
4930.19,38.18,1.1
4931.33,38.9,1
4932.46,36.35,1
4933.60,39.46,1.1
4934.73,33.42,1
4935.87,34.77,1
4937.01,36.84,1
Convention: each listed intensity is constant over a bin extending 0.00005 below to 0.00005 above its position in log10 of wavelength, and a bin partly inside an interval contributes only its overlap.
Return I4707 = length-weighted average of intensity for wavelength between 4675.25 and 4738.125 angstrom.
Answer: 35.9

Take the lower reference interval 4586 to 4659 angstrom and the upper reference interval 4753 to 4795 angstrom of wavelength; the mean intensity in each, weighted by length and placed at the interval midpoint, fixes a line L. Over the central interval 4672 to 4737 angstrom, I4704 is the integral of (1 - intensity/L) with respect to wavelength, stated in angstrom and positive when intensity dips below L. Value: 1.56 angstrom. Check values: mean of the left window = 36.7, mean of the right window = 36.9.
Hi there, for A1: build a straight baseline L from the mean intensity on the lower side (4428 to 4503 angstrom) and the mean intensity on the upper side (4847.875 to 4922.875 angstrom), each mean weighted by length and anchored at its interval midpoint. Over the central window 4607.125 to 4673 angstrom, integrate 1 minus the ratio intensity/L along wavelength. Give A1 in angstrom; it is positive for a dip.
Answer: -4.1 angstrom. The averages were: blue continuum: 34.8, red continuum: 34.6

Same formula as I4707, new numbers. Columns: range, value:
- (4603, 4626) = 37.5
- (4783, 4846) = 37.7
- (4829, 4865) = 34.9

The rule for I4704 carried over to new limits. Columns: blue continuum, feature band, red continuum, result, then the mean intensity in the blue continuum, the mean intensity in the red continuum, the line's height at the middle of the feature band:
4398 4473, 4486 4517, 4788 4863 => -3.16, 33.2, 36.9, 33.9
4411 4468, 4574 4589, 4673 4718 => -0.77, 33.6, 35.6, 34.7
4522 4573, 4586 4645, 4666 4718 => -2.12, 35.9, 35.5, 35.7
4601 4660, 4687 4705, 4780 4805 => 0.98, 37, 37.7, 37.3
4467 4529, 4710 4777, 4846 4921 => -1.63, 36.7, 34.8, 35.5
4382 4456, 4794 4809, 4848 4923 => -1.95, 32.4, 34.6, 34.2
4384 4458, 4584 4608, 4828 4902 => -1.88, 32.4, 35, 33.4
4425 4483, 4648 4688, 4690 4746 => -0.76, 34.3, 35.9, 35.6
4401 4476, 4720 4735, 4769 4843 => 0.11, 33.4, 37.8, 36.8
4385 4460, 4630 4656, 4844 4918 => -2.37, 32.5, 35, 33.7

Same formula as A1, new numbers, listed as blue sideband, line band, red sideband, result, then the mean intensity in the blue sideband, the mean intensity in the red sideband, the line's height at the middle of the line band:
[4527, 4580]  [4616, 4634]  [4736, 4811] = -0.6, 36.1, 37.2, 36.5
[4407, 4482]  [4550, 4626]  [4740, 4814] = -2.7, 34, 37.3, 35.4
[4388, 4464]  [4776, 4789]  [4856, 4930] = -1.5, 32.9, 34.4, 34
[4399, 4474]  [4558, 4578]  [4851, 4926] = -2.3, 33.3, 34.4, 33.6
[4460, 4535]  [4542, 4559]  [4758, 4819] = 0.3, 36.1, 37.6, 36.4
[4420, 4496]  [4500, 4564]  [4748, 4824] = -2.2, 34.7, 37.5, 35.4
